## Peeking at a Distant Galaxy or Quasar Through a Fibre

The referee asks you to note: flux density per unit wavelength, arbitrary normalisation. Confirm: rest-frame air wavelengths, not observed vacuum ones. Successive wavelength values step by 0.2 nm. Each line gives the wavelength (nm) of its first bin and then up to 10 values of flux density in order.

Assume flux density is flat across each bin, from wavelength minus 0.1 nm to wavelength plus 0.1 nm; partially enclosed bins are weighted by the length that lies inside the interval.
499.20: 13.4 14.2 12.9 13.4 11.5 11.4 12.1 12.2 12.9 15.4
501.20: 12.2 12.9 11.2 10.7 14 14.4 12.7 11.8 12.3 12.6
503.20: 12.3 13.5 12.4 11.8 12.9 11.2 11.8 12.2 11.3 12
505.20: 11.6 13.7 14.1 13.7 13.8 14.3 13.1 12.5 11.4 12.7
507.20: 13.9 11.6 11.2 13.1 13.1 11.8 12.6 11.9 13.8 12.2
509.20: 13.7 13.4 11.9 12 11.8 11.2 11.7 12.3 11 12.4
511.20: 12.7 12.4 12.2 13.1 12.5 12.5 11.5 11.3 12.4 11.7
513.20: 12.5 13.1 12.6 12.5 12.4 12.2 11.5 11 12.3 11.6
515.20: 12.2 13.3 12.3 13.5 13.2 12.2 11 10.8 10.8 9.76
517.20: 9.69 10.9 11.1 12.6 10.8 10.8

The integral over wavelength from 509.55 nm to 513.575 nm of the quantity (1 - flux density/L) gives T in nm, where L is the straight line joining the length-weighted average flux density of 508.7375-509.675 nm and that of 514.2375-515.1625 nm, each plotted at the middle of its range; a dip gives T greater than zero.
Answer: 0.097 nm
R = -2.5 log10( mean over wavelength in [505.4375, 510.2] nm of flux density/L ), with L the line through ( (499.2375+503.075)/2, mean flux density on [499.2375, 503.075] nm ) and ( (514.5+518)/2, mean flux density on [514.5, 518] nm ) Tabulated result -0.05 mag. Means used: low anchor 12.7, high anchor 11.6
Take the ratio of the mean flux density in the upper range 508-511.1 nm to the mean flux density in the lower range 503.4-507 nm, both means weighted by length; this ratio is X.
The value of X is 0.97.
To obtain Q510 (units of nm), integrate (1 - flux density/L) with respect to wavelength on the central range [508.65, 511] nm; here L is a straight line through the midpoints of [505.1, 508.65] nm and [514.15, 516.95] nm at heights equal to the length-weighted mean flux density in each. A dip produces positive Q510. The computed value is 0.05 nm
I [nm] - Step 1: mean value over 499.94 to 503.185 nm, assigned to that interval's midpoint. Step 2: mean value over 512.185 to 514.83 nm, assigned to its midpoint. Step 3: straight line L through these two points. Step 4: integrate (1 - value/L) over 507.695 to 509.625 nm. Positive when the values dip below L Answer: -0.08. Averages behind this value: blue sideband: 12.5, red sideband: 12.1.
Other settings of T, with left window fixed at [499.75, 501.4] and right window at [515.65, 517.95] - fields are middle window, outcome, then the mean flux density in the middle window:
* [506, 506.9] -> -0.055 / 12.9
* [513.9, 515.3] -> -0.036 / 11.9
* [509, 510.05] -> -0.053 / 12.6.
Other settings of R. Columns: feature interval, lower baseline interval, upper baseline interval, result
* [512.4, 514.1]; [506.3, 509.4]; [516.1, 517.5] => -0.07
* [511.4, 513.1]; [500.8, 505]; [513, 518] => -0.01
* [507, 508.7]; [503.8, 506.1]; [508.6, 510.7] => 0.00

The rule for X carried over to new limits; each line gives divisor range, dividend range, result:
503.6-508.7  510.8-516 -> 0.98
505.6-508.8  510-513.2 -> 0.94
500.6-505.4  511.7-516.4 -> 0.99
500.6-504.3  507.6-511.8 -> 0.98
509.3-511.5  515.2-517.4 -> 0.96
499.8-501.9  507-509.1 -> 1.02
